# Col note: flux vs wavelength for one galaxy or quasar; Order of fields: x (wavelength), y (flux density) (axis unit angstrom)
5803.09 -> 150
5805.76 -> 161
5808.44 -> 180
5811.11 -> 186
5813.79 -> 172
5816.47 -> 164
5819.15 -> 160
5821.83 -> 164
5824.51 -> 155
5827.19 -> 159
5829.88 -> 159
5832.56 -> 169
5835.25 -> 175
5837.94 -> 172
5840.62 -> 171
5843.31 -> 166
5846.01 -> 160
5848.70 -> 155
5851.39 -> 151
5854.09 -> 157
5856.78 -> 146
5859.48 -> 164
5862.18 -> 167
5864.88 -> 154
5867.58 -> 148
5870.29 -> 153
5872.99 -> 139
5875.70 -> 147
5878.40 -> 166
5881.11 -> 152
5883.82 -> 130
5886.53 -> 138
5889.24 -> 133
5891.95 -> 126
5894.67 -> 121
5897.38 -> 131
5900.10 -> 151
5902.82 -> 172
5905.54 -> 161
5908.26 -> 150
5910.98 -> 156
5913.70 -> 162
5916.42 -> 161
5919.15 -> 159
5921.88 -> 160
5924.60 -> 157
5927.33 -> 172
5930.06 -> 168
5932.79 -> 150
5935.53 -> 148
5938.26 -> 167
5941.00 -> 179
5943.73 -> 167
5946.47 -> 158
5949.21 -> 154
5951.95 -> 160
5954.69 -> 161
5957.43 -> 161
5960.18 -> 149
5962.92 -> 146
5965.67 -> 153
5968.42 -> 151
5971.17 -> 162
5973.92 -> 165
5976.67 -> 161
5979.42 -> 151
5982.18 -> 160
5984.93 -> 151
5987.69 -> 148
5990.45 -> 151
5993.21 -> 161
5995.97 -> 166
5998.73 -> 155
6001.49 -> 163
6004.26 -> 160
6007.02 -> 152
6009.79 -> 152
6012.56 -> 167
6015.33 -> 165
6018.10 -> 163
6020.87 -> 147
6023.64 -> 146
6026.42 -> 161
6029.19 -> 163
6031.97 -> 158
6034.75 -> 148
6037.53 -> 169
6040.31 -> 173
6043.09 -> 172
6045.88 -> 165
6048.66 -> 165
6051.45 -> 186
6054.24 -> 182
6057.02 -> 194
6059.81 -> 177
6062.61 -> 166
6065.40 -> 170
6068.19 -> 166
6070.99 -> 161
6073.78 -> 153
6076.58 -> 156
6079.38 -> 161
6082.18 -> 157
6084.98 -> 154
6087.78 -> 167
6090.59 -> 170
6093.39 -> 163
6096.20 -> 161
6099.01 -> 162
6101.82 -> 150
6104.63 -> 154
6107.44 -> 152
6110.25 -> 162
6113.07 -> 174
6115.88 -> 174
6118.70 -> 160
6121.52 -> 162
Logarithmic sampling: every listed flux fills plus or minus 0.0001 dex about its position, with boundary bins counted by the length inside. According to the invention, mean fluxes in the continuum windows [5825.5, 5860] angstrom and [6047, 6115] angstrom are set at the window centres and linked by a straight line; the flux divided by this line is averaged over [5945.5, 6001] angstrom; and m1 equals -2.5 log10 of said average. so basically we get 0.05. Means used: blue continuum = 162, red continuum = 165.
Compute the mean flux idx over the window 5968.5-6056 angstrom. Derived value 161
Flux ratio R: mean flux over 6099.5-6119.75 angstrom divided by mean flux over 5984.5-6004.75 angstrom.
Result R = 1.03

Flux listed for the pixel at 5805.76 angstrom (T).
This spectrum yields 161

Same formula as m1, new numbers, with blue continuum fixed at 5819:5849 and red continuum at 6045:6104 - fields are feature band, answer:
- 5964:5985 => 0.06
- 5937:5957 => 0.01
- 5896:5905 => 0.09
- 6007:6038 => 0.05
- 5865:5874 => 0.11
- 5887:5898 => 0.27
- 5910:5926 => 0.04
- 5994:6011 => 0.05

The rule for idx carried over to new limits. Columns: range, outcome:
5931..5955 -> 161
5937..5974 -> 159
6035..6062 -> 174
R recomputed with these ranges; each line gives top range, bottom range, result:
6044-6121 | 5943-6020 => 1.05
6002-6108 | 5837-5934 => 1.06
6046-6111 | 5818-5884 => 1.04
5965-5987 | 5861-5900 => 1.09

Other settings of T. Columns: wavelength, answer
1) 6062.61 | 166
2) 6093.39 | 163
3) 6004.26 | 160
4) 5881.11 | 152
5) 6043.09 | 172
